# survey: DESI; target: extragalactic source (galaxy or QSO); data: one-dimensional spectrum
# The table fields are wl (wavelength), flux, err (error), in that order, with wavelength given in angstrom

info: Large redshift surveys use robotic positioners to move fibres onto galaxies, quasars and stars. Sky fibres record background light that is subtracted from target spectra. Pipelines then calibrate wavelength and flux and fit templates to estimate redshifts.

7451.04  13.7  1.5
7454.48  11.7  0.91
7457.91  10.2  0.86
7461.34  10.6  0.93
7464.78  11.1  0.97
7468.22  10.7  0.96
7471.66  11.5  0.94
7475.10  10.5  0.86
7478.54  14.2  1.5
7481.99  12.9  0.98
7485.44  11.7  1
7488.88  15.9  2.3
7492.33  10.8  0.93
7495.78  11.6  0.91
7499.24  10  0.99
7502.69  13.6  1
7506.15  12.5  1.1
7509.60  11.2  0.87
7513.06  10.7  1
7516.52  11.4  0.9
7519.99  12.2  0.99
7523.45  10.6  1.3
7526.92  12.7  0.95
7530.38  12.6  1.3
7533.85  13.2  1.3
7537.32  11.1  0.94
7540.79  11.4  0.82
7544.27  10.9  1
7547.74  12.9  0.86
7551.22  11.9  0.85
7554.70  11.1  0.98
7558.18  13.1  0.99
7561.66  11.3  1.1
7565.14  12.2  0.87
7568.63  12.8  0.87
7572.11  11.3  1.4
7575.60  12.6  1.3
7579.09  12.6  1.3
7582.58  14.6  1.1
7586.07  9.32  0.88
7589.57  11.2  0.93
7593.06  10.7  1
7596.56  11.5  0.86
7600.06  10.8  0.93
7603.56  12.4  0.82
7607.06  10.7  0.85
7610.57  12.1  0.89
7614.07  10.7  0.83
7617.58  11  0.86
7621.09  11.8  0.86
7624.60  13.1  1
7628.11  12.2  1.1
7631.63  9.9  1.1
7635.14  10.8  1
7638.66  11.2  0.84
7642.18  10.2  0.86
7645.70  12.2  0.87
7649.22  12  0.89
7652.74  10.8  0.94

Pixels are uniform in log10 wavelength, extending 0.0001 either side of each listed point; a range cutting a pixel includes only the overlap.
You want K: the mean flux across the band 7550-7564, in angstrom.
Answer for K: 11.9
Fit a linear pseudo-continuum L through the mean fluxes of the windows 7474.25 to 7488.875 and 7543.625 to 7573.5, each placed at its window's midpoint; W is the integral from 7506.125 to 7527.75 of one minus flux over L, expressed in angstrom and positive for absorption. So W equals 1.66 angstrom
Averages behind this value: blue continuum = 12.9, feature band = 11.5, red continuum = 12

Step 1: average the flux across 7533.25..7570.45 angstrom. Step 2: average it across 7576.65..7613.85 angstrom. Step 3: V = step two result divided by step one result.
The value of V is 0.97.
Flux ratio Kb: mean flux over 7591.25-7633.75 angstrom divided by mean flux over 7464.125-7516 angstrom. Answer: 1.0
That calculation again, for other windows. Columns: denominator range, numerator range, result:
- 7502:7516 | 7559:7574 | 1.01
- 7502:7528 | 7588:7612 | 0.96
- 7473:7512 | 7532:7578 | 0.98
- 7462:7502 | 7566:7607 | 0.99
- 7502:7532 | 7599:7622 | 0.96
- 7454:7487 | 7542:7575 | 1.04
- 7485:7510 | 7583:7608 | 0.91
